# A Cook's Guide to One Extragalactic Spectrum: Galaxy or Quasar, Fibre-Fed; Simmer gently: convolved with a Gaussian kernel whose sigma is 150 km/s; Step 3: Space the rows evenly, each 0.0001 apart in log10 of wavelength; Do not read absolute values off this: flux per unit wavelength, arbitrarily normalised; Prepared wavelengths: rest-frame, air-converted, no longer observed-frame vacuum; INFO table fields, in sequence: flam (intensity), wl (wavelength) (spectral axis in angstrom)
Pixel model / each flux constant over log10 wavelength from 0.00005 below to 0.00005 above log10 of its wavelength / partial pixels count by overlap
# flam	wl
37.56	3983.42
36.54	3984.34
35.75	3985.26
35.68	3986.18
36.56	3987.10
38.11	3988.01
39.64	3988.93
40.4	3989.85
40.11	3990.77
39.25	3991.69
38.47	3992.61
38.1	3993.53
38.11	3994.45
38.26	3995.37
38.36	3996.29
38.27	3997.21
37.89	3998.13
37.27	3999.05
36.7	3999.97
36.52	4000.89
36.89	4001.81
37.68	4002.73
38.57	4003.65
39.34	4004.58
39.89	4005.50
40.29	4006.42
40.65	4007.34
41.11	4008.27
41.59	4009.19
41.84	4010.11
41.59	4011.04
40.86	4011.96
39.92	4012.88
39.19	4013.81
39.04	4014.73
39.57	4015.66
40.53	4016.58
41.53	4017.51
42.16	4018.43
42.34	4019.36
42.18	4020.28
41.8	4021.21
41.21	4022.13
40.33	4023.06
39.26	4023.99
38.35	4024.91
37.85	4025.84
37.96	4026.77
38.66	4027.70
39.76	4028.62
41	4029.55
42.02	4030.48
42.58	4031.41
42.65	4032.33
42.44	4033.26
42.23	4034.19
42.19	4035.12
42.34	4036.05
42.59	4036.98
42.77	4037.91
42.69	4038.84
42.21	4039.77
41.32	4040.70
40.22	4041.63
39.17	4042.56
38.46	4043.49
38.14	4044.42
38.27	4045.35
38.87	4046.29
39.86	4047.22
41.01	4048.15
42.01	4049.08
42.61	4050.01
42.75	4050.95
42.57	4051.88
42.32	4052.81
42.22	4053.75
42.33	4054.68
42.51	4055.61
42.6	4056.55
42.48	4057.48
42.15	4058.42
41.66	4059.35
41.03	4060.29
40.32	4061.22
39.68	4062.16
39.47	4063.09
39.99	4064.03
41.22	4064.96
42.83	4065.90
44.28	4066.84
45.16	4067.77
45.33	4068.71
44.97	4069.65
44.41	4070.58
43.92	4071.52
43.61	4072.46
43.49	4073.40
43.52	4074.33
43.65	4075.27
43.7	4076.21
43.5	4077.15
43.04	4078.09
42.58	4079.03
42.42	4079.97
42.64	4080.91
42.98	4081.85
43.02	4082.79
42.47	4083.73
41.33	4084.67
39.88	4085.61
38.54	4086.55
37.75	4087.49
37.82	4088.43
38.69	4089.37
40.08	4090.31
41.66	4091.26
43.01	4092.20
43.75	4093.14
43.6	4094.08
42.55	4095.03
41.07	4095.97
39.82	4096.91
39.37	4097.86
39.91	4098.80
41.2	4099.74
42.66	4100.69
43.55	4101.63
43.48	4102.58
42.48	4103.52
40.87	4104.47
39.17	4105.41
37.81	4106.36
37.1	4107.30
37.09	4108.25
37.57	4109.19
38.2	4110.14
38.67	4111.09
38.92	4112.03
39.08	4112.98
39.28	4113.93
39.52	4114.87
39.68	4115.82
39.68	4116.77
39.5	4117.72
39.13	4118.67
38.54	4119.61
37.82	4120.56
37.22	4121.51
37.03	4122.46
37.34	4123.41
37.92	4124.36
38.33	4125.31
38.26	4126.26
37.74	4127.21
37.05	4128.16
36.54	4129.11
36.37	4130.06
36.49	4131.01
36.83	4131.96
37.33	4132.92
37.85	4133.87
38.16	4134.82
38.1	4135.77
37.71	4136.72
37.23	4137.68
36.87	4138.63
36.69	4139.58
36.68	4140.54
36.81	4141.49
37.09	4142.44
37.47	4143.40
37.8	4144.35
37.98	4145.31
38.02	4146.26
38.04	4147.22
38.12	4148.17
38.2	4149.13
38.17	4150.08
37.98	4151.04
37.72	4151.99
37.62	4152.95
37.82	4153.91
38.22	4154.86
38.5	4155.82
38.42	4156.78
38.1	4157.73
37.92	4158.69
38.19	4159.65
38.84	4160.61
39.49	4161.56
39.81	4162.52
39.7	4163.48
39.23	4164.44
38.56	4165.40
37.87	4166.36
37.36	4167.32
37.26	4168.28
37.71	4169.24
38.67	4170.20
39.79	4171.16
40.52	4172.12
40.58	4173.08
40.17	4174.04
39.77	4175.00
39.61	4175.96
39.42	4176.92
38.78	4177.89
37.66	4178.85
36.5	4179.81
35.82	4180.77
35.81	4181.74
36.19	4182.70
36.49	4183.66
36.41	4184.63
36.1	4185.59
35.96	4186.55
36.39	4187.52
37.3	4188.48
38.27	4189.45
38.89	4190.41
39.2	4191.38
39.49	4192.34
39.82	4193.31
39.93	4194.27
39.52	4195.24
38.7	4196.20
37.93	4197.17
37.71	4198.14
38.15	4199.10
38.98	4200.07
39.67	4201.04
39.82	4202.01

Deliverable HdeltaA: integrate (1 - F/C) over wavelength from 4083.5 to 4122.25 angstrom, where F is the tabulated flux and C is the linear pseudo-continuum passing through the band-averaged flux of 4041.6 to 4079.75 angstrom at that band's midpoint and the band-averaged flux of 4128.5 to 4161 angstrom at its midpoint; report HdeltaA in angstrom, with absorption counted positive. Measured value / -0.1 angstrom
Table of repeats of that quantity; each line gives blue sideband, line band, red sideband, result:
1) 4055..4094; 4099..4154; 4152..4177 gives 2.6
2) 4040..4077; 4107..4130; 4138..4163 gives 0.7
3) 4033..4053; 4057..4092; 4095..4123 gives -1.4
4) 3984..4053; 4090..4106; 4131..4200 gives -1.1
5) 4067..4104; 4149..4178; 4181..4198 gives 0.1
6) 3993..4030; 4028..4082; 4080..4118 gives -2.8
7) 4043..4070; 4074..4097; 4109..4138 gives -1.0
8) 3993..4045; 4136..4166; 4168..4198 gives 0.4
